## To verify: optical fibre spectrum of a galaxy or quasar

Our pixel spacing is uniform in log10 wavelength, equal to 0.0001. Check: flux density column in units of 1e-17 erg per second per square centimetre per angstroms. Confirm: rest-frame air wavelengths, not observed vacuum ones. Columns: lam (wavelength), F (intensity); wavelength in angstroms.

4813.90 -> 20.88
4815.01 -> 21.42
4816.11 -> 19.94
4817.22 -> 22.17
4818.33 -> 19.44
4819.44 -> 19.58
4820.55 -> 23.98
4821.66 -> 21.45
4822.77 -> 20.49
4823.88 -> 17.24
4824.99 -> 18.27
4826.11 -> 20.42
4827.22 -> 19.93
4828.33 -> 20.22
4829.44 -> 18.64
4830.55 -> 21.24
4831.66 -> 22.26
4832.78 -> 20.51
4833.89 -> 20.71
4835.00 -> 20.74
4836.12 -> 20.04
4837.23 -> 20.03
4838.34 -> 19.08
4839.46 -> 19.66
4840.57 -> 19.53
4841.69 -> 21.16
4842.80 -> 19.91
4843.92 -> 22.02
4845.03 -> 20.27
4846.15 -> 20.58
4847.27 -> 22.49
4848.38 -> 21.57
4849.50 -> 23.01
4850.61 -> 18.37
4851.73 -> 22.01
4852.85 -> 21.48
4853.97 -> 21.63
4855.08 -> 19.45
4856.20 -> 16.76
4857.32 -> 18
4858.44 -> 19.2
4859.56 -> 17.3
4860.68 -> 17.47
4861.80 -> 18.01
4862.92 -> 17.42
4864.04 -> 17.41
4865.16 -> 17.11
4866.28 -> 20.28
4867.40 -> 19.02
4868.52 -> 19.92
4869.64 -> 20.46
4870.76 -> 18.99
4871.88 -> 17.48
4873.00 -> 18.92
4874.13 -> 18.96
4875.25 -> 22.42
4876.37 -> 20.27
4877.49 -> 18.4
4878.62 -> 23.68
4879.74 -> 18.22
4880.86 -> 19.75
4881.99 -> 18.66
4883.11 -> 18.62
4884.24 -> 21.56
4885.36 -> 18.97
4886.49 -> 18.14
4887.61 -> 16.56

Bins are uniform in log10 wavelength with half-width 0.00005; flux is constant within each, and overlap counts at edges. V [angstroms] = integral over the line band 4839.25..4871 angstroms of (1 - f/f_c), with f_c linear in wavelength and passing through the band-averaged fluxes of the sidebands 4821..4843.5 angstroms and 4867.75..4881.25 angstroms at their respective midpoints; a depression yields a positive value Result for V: 0.4 angstroms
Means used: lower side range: 20.1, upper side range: 19.8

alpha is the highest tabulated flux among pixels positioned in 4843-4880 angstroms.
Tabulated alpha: 23.68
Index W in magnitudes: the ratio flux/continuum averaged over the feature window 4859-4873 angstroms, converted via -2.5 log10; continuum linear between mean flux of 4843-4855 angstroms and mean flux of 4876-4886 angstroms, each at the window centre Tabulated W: 0.11 mag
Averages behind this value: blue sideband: 21.2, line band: 18.4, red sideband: 19.8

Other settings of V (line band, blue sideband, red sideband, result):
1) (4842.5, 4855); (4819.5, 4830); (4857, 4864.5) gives -1.8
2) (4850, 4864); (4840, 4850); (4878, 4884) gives 1.2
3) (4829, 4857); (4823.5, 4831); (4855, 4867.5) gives -2.6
